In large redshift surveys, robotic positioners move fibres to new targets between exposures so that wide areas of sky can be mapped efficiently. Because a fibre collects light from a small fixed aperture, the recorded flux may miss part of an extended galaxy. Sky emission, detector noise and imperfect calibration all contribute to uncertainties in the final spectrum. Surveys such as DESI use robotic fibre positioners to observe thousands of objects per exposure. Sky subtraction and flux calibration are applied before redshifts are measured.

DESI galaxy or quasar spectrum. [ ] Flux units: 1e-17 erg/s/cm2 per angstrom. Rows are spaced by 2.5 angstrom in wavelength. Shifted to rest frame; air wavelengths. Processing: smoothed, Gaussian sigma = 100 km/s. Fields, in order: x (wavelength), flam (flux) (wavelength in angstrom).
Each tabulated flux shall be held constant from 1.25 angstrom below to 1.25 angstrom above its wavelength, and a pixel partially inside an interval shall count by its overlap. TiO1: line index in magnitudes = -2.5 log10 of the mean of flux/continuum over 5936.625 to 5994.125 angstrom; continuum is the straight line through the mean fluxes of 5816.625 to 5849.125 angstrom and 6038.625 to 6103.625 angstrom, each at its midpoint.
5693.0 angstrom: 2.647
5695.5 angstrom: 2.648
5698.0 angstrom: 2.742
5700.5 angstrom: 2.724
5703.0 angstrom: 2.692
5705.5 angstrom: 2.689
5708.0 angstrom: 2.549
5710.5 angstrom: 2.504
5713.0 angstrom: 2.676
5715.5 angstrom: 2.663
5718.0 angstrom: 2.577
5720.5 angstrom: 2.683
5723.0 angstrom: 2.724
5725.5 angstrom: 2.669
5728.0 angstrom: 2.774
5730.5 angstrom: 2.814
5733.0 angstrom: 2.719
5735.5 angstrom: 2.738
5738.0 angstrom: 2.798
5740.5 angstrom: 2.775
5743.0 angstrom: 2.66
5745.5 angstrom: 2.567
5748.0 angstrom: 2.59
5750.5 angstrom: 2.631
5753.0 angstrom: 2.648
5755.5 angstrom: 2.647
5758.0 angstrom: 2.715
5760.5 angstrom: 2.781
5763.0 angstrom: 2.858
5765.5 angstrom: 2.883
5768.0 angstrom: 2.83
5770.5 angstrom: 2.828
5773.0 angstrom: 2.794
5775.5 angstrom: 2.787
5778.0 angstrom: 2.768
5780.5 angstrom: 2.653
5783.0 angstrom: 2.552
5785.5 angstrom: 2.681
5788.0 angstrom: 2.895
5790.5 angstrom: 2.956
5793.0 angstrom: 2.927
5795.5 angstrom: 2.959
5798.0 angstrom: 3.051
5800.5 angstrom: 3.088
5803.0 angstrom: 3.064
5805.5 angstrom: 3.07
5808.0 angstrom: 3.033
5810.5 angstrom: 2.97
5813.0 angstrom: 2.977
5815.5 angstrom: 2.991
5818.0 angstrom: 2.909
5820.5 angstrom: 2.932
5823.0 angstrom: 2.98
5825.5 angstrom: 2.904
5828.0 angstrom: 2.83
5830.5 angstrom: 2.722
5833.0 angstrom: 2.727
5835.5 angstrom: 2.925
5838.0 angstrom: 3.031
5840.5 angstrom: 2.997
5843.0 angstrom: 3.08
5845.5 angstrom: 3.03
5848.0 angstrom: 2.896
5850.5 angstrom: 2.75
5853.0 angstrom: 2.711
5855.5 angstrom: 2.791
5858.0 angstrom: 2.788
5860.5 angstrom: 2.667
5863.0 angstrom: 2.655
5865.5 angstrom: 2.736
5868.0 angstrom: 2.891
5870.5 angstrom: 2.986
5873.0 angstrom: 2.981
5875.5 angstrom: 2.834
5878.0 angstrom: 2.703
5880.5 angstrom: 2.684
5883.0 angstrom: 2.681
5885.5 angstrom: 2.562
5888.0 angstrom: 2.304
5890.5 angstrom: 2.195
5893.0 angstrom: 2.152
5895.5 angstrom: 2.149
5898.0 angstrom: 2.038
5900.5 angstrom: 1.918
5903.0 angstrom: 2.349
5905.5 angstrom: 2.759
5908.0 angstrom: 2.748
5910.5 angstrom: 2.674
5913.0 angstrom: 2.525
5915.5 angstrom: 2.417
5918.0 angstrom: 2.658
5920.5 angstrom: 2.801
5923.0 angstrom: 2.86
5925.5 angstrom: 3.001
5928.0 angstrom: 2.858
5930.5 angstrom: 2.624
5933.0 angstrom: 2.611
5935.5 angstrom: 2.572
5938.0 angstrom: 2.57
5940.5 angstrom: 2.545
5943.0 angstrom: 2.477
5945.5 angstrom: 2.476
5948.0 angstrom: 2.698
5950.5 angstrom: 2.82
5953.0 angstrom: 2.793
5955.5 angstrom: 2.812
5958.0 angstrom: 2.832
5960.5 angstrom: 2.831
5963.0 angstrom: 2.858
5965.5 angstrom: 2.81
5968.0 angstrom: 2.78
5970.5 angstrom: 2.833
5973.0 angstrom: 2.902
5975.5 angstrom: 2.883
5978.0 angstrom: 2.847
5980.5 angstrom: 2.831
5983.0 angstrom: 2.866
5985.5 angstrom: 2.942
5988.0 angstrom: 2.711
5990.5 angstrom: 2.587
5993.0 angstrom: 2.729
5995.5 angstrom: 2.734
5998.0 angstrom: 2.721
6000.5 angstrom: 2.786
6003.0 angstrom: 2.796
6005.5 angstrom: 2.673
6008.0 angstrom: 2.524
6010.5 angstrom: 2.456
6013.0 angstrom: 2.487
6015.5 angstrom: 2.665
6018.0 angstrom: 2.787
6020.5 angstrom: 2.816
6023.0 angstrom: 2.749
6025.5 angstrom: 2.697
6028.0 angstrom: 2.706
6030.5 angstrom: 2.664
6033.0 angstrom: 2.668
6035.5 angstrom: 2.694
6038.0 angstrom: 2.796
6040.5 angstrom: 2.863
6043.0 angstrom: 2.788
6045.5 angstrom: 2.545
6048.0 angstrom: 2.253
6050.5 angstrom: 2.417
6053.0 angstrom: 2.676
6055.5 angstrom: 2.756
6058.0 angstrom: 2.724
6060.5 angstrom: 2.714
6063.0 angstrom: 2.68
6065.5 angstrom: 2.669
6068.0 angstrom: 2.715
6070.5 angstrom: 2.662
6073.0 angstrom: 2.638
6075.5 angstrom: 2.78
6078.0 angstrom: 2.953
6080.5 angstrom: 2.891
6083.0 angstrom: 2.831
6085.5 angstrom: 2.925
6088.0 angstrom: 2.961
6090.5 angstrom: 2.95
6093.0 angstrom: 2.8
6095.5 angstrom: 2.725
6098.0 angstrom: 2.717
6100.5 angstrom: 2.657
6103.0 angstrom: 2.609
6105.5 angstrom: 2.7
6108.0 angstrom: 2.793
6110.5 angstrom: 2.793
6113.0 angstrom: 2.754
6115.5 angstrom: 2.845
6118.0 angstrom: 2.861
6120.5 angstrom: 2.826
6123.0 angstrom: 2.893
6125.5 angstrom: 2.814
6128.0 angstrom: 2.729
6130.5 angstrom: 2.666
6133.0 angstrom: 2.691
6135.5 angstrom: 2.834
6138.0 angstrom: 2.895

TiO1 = 0.02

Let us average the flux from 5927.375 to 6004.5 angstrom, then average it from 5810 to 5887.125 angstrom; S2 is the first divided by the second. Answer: 1.0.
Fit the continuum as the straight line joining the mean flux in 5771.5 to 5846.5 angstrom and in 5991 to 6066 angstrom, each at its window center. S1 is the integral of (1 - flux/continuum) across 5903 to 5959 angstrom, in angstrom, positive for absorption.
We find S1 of 2.0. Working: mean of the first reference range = 2.91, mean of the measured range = 2.68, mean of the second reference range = 2.67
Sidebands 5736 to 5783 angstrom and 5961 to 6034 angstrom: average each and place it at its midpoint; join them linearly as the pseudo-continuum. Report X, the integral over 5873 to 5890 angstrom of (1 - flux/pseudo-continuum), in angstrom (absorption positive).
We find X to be 0.6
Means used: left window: 2.73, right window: 2.74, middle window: 2.63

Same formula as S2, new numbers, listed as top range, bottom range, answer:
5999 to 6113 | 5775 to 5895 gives 0.96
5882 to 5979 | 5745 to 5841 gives 0.92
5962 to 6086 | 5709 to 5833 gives 0.97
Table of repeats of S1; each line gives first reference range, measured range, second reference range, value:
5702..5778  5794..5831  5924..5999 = -3.35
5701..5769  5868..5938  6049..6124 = 3.69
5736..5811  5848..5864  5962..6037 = 0.26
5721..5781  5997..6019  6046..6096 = 0.65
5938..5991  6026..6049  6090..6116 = 0.74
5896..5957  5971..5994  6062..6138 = -1.31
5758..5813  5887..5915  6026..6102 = 4.63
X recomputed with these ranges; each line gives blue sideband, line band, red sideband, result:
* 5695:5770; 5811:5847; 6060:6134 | -2.8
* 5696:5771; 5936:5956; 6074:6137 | 0.9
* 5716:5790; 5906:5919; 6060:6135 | 0.6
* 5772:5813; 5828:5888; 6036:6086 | 0.9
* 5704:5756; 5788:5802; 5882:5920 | -2.3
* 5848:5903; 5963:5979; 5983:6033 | -1.1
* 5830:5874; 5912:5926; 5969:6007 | 0.6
